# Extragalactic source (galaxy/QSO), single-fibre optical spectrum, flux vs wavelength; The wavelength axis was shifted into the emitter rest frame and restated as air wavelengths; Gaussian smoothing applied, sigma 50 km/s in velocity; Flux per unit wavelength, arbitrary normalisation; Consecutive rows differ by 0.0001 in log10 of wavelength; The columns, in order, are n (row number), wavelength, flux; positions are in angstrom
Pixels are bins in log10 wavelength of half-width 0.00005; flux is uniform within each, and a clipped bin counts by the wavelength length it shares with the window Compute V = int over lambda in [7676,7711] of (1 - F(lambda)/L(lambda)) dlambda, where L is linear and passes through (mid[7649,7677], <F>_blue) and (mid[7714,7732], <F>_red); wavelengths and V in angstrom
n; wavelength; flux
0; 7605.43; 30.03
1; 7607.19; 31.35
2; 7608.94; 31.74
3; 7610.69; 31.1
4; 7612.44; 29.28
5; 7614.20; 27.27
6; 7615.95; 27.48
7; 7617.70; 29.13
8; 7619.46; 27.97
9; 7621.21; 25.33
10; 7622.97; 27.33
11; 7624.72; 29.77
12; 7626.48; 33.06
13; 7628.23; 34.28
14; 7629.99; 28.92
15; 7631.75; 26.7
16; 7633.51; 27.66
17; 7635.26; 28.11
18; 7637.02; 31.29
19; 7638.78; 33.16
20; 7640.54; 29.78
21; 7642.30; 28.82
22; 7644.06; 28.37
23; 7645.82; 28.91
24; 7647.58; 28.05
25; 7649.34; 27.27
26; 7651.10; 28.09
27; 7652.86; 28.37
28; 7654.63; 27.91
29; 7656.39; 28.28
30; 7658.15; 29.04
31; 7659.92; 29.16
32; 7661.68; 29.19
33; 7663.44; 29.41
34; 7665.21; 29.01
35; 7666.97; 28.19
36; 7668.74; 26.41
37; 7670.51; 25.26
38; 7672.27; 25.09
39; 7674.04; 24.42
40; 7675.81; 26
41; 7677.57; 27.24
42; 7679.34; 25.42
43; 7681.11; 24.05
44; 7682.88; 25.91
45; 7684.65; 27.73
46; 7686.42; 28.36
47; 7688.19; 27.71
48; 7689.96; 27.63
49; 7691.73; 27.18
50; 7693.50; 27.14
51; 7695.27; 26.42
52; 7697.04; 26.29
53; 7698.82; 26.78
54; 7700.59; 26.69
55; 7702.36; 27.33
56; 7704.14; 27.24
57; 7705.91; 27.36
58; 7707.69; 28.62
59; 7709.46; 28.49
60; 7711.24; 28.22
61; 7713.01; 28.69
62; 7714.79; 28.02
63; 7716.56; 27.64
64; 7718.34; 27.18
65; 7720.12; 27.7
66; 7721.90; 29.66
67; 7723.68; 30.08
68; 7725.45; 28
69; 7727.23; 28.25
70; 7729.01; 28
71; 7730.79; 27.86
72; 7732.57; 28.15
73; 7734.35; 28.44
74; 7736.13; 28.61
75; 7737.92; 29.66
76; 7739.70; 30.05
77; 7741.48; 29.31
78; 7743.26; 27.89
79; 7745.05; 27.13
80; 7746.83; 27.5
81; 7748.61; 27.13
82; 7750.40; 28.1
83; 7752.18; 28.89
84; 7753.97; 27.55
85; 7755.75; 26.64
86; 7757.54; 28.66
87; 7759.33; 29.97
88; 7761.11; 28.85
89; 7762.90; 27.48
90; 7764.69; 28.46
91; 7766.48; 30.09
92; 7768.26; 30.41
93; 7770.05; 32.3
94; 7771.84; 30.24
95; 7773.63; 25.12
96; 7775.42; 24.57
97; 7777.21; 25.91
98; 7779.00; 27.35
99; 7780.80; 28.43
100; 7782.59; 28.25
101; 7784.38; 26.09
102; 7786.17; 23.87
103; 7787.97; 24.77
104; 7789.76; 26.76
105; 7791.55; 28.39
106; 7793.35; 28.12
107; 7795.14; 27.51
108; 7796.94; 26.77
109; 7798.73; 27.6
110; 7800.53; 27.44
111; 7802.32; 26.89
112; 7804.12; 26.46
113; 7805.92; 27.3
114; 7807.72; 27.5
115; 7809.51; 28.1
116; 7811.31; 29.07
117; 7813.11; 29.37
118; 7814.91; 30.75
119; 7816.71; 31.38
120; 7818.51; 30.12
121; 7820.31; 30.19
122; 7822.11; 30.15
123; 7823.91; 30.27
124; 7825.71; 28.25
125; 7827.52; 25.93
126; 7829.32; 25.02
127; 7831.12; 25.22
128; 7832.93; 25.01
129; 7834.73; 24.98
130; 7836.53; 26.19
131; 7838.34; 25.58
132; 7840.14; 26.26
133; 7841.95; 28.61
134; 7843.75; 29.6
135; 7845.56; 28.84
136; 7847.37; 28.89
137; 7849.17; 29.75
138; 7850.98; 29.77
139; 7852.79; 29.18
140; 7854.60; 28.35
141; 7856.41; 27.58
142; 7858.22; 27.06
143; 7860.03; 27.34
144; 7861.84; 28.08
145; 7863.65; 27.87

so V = 1.11 angstrom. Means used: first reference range 27.6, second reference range 28.2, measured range 27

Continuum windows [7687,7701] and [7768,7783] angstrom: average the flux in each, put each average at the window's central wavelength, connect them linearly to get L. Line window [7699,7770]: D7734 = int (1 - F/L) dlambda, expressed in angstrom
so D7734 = -2.2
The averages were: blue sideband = 27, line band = 28.3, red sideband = 27.9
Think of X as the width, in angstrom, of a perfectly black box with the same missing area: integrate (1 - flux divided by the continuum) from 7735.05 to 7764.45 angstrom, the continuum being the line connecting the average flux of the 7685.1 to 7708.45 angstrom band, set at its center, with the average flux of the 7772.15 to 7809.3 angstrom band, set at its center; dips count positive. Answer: -1.4 angstrom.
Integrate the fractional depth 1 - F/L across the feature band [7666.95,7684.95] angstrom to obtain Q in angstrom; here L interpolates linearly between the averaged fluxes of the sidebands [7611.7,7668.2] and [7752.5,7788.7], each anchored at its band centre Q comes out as 1.74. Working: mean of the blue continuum 28.9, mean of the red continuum 27.8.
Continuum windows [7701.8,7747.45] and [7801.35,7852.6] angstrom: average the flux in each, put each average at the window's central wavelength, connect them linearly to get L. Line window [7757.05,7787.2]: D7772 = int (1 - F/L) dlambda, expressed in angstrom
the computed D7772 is 0.2 angstrom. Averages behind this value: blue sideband 28.3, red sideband 28.1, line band 28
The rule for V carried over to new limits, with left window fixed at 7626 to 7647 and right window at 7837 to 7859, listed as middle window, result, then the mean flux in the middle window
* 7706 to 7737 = 0.9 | 28.3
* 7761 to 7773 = -0.3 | 29.6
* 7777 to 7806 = 1.7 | 26.9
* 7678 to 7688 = 1.0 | 26.4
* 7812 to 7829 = -0.6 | 29.4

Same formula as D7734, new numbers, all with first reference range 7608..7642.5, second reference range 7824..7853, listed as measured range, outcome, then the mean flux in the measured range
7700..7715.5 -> 0.4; 27.9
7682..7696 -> 0.7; 27.3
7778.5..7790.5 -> 0.6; 26.5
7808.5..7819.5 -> -0.9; 29.8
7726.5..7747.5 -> -0.1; 28.4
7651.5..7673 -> 0.8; 28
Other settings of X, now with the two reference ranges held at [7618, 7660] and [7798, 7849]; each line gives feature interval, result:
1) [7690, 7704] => 0.9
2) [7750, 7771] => -0.5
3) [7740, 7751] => 0.2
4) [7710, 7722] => 0.2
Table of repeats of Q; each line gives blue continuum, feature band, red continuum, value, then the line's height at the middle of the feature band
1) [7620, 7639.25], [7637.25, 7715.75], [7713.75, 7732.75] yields 3.2 angstrom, 28.9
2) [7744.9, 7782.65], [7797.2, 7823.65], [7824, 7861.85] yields -0.9 angstrom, 27.7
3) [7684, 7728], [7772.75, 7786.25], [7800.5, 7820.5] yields 1.0 angstrom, 28.4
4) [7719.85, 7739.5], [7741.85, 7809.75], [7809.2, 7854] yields 2.0 angstrom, 28.5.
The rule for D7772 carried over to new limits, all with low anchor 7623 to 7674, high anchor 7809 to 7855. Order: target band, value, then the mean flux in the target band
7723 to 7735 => 0.1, 28.4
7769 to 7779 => 0.3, 27.6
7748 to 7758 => 0.2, 27.8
